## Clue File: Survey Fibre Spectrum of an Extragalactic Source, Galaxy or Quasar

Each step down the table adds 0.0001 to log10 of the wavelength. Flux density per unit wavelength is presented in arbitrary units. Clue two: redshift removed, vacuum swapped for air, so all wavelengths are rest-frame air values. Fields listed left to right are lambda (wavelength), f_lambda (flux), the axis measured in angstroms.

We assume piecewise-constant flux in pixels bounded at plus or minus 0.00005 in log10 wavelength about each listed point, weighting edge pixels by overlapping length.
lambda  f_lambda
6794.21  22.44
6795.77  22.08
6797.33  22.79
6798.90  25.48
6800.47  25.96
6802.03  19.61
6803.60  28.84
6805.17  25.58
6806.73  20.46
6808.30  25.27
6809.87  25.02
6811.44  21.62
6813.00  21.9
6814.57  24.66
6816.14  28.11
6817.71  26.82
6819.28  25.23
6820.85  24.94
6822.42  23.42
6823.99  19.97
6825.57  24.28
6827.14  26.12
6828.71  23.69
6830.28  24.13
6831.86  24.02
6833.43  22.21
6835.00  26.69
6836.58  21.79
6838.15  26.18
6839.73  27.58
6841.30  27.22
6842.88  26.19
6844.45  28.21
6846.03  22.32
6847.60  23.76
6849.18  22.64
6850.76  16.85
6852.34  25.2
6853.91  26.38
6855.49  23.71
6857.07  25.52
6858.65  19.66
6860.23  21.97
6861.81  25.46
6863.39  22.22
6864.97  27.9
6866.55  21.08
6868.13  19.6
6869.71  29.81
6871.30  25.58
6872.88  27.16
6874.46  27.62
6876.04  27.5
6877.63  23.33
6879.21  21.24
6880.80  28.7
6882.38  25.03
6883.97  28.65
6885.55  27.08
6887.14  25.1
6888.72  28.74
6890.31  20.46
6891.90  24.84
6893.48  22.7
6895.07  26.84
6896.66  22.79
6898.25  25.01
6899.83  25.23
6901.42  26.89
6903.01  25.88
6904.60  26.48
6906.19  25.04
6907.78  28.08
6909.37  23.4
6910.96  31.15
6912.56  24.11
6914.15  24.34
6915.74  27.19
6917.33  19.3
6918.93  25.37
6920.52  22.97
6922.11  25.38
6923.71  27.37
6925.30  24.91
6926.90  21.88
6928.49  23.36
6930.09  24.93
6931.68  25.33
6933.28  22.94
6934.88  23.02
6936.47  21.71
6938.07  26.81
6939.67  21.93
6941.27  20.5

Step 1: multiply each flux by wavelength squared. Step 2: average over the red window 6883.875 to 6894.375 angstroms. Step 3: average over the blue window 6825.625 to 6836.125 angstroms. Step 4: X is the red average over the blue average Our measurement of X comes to 1.05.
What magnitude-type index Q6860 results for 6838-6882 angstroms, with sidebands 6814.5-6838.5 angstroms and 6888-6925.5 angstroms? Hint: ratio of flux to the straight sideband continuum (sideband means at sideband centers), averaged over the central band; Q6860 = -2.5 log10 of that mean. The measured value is 0.01 mag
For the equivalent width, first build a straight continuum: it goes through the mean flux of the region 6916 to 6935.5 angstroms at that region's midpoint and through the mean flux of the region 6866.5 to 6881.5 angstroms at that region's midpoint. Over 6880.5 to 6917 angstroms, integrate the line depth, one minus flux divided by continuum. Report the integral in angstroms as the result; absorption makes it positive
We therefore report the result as -1.5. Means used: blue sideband 25.3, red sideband 24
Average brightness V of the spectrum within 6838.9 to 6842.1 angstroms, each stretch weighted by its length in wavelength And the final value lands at 27.3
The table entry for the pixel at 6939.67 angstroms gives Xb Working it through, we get 21.93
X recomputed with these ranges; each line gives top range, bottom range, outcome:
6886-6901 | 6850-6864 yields 1.09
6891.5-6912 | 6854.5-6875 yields 1.07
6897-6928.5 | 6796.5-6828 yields 1.07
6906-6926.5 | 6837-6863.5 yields 1.06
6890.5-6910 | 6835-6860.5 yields 1.06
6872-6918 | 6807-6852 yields 1.07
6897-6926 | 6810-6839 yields 1.08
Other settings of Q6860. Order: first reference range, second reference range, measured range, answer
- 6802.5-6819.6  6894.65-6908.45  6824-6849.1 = 0.01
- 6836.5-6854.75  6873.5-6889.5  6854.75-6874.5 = 0.05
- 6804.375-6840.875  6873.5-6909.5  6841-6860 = 0.05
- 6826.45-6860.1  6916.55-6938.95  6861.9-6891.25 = -0.06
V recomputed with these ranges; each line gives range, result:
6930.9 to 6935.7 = 23.7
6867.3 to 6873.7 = 25.5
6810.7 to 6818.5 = 24.7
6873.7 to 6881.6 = 25.7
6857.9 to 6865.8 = 23.5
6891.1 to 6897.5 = 24.3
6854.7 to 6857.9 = 24.5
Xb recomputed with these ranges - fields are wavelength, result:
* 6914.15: 24.34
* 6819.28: 25.23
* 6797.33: 22.79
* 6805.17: 25.58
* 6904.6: 26.48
